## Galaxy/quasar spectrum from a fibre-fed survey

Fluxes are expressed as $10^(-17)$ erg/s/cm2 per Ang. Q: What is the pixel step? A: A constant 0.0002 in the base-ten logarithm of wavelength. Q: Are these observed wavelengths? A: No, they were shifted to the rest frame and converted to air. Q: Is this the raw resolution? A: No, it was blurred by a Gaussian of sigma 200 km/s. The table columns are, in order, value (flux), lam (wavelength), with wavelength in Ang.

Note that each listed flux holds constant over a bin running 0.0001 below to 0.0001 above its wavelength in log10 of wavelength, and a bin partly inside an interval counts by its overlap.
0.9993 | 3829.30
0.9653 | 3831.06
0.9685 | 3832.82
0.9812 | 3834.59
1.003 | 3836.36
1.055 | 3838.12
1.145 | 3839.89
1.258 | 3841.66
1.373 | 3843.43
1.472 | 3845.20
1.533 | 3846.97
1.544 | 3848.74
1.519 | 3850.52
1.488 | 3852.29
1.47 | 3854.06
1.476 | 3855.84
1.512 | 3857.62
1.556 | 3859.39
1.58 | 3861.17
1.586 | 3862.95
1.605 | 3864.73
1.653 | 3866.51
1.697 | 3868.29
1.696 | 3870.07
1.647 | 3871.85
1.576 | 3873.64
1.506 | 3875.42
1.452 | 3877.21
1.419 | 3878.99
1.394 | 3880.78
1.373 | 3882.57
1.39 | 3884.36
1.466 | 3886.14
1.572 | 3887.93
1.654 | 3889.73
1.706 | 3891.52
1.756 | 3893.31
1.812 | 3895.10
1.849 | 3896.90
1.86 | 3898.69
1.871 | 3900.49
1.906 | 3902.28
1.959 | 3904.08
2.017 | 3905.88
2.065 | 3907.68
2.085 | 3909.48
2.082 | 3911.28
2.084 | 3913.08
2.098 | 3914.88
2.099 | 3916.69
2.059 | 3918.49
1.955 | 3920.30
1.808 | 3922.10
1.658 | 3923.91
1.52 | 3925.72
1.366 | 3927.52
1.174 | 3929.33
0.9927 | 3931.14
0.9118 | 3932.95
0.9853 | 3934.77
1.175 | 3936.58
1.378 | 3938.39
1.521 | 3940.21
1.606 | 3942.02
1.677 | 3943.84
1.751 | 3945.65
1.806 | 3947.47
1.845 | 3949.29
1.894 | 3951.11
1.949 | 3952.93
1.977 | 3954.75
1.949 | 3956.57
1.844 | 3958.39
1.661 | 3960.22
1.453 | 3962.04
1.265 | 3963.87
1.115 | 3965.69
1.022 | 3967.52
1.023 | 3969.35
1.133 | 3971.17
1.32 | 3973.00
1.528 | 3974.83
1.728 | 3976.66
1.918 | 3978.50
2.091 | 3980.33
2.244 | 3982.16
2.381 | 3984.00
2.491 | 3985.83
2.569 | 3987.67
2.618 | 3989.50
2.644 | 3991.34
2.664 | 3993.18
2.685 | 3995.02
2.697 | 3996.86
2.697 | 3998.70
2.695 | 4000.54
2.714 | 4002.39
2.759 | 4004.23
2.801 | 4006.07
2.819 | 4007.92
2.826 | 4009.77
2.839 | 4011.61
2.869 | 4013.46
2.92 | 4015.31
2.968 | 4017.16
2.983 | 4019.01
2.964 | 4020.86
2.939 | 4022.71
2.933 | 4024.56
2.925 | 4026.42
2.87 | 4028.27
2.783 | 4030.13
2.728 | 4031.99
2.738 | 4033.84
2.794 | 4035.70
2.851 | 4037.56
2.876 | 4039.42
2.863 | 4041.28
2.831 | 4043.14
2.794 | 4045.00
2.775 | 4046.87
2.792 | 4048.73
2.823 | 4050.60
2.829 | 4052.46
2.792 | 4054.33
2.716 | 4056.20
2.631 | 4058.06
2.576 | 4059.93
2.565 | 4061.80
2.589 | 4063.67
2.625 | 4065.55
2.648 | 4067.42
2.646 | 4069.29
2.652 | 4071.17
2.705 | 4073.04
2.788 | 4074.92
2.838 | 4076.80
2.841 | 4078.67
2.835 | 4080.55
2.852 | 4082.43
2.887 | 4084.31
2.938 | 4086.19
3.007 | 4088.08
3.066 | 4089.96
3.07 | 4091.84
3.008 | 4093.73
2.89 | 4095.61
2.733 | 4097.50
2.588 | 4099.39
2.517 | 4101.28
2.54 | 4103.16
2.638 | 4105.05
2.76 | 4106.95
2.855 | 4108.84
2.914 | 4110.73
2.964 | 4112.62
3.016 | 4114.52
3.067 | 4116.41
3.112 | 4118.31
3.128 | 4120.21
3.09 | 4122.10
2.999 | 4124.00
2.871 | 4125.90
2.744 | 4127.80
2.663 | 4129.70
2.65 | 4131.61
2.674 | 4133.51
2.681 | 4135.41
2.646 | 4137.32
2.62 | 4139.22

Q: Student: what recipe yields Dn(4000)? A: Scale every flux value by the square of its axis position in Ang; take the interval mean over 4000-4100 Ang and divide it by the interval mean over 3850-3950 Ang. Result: 1.9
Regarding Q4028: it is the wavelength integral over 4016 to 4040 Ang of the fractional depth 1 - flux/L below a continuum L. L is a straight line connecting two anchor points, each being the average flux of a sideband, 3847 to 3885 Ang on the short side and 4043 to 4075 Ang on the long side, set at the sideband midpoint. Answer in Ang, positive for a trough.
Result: -3.4 Ang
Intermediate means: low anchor 1.53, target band 2.87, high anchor 2.7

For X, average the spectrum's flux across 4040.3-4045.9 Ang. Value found 2.83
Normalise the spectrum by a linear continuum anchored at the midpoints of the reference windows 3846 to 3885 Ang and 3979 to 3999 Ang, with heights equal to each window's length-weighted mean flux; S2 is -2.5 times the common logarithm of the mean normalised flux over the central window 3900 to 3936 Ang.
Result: 0.12 mag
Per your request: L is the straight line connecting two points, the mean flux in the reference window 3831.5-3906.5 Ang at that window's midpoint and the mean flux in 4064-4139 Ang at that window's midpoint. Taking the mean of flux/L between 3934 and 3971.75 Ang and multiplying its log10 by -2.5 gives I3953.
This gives 0.285 mag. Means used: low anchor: 1.53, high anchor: 2.82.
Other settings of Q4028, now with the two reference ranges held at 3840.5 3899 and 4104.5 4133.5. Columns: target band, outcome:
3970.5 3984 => 2.35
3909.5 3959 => 5.66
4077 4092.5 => -1.26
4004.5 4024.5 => -4.78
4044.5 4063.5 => -1.34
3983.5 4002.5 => -3.49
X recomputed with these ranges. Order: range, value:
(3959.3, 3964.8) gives 1.46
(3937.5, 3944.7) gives 1.54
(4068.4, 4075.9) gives 2.7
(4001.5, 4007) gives 2.76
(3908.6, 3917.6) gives 2.09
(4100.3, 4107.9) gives 2.61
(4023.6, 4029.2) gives 2.91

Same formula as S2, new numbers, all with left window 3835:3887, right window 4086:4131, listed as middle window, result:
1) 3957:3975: 0.46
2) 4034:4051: -0.13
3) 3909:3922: -0.16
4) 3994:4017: -0.21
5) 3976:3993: -0.07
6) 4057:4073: 0.00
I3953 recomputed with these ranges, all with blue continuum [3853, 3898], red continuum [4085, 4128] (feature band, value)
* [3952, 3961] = 0.09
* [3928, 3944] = 0.47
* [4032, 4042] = -0.13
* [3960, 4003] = 0.09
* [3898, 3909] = -0.13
